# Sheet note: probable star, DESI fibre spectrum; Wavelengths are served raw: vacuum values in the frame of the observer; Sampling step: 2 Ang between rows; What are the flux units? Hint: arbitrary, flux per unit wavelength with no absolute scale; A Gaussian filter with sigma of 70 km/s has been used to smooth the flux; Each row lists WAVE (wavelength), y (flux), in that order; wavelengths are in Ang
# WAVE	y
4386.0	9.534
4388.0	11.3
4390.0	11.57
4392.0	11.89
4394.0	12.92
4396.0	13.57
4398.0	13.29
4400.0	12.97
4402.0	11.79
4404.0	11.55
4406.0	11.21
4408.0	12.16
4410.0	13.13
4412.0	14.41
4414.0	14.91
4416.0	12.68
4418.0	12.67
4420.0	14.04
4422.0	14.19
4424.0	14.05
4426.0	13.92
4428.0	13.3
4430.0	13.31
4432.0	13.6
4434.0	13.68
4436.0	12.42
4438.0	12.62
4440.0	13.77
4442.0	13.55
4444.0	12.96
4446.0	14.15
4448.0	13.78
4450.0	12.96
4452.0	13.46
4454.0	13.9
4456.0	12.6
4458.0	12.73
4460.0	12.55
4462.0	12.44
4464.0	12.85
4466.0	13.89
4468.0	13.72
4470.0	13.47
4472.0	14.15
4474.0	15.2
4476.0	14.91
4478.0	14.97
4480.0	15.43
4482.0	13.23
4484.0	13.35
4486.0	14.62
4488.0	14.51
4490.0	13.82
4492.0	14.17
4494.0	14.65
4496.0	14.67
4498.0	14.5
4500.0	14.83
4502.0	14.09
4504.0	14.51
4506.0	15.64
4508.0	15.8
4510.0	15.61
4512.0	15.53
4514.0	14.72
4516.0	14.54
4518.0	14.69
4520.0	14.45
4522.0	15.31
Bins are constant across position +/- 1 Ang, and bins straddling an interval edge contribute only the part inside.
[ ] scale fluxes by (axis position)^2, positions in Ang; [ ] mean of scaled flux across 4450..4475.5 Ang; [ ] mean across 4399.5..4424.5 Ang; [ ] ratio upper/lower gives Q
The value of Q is 1.05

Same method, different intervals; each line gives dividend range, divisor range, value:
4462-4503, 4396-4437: 1.11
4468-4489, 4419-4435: 1.07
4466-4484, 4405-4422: 1.11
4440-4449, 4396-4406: 1.12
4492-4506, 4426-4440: 1.13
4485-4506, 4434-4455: 1.11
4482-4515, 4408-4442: 1.12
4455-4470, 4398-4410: 1.10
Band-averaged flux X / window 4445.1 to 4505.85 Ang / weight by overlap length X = 14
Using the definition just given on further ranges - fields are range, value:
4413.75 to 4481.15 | 13.6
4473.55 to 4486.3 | 14.5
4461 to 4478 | 13.9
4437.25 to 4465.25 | 13.2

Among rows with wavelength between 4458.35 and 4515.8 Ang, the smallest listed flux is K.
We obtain 12.44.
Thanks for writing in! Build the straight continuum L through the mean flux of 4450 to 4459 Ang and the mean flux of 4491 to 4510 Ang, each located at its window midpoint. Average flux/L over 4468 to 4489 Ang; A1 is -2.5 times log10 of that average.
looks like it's -0.03 mag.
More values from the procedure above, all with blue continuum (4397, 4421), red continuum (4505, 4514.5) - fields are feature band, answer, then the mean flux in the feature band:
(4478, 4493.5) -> 0.048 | 14.2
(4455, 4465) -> 0.128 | 12.6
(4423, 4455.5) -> 0.018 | 13.5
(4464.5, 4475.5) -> 0.031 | 14.1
